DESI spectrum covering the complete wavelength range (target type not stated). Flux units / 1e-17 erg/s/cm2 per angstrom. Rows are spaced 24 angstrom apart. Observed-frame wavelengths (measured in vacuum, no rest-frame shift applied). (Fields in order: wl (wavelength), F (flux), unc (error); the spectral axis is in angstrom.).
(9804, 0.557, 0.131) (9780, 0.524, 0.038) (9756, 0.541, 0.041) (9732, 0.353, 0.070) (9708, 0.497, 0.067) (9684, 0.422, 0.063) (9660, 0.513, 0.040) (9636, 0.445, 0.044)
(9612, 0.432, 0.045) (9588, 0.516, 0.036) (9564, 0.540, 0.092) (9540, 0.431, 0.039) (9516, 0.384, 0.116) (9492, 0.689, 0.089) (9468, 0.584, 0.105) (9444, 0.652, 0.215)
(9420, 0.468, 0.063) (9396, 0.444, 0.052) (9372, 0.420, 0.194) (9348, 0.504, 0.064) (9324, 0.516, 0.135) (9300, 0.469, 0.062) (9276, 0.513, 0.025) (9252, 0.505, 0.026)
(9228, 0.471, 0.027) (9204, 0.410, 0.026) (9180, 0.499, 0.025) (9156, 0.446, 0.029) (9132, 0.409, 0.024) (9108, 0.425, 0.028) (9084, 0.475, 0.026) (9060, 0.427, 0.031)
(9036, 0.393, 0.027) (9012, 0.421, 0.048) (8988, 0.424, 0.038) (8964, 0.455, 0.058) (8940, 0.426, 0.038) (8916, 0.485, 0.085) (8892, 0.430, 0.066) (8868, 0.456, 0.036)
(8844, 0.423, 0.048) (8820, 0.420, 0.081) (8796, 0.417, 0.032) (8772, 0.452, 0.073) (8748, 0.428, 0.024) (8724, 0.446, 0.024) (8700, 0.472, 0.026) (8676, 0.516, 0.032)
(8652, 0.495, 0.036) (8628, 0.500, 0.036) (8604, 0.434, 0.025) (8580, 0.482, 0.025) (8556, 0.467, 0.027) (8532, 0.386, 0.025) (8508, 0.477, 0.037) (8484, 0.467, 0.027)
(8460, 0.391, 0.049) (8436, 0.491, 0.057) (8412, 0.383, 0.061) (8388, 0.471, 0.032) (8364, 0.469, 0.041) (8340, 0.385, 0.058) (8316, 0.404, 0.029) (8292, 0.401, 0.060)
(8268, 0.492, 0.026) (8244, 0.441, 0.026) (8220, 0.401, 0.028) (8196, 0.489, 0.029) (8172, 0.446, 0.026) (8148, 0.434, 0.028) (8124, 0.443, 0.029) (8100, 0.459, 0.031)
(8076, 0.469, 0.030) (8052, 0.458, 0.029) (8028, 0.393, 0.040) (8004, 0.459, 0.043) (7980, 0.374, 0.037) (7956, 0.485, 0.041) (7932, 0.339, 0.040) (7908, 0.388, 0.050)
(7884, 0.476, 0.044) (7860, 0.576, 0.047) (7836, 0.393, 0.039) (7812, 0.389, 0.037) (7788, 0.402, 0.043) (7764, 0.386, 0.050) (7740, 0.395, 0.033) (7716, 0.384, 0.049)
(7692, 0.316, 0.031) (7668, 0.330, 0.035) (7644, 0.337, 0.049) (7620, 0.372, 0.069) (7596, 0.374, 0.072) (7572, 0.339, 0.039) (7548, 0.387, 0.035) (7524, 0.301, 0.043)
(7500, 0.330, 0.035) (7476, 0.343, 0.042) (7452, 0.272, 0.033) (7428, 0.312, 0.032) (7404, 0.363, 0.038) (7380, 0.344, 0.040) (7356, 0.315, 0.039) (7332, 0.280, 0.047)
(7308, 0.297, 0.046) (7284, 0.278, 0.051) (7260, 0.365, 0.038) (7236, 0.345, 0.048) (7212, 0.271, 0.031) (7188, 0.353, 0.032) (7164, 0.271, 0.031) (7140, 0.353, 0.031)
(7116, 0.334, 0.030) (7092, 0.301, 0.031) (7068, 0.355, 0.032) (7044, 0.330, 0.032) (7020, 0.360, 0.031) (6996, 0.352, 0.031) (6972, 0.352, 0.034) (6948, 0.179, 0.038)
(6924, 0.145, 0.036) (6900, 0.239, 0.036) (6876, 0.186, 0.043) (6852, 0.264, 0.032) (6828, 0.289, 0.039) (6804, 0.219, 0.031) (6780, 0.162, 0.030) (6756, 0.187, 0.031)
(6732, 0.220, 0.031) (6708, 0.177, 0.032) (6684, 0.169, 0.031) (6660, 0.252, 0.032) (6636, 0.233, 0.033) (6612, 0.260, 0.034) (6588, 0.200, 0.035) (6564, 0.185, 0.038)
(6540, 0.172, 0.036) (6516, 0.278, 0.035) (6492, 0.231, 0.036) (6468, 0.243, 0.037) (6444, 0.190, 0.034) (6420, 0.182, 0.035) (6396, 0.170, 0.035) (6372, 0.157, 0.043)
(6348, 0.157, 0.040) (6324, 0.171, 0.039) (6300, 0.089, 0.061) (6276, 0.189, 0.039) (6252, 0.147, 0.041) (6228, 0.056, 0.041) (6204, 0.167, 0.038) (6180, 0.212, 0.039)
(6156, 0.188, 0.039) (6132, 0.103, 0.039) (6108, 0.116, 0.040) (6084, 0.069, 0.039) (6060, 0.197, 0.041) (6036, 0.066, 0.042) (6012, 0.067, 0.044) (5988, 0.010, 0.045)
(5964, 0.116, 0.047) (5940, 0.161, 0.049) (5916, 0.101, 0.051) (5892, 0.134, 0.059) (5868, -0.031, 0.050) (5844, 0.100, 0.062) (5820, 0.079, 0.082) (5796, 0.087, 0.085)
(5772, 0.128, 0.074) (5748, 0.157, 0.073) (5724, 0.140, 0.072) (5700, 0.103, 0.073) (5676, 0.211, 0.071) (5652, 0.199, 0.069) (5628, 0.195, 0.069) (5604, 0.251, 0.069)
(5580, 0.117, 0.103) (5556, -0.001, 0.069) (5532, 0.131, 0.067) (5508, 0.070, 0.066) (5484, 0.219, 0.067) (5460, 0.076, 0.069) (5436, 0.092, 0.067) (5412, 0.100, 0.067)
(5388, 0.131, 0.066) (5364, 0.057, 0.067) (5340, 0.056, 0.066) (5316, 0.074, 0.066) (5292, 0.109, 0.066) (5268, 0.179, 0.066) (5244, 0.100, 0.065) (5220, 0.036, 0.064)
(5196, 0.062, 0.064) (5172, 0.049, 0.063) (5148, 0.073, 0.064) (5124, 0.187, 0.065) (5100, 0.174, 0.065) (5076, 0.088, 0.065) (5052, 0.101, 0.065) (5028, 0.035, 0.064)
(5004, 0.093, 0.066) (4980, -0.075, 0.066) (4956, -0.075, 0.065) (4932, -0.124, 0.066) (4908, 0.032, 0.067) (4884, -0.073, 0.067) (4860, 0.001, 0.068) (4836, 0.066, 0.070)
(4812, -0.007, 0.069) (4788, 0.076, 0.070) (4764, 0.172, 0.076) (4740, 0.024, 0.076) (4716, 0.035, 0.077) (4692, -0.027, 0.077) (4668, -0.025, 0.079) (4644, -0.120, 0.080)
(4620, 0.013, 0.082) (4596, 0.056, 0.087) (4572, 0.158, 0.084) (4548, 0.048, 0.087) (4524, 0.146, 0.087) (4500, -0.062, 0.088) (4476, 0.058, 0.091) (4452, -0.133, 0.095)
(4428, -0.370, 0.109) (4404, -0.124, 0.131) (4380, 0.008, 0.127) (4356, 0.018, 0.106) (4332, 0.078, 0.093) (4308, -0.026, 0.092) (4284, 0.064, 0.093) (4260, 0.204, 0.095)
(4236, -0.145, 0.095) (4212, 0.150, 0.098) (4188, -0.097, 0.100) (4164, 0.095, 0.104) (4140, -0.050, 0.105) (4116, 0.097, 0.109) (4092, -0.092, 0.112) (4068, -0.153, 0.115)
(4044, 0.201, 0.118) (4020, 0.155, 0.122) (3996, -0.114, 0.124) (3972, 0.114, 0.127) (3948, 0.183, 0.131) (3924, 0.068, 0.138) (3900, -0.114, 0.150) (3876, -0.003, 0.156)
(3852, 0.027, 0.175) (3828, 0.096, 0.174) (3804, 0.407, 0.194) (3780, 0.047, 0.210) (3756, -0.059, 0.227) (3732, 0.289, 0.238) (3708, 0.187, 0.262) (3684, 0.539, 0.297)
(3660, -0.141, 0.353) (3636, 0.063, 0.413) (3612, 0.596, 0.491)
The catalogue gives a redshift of 0.75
